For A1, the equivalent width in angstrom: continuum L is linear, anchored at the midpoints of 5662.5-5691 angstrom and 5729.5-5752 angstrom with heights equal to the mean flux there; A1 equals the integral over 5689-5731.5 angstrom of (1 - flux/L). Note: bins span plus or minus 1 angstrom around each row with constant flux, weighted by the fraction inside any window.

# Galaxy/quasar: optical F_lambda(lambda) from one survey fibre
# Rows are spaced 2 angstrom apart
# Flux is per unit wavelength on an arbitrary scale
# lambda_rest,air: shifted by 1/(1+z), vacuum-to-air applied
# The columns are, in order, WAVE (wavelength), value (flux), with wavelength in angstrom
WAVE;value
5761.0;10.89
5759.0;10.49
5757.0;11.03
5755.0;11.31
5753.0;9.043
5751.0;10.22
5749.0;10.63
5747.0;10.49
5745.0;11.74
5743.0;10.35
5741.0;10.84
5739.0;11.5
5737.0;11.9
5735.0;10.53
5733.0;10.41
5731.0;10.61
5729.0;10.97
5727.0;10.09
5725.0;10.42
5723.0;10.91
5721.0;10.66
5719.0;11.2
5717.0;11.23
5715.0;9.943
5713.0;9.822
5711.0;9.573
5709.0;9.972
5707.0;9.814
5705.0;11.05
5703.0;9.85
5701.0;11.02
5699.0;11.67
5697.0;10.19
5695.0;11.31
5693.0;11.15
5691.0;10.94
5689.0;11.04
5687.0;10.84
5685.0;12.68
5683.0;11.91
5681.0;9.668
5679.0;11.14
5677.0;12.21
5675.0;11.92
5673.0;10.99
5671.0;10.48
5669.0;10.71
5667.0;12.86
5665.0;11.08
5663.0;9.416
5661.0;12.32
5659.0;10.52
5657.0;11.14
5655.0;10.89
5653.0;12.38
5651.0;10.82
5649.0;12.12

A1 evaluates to 1.6 angstrom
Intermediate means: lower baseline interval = 11.2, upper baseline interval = 10.8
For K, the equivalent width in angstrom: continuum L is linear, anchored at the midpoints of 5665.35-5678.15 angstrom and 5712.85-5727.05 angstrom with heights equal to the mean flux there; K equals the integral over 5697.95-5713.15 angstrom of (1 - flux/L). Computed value 0.7 angstrom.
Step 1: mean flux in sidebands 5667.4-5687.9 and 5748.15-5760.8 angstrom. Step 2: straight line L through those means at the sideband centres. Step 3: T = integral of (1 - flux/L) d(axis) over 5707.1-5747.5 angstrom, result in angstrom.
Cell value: 0.47 angstrom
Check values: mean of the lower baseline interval 11.3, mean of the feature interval 10.6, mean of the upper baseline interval 10.5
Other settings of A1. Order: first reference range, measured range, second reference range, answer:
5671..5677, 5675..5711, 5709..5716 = -1.1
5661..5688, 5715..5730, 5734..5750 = 0.5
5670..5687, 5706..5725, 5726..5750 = 1.2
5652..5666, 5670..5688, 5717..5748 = -0.5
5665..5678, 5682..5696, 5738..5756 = -0.1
